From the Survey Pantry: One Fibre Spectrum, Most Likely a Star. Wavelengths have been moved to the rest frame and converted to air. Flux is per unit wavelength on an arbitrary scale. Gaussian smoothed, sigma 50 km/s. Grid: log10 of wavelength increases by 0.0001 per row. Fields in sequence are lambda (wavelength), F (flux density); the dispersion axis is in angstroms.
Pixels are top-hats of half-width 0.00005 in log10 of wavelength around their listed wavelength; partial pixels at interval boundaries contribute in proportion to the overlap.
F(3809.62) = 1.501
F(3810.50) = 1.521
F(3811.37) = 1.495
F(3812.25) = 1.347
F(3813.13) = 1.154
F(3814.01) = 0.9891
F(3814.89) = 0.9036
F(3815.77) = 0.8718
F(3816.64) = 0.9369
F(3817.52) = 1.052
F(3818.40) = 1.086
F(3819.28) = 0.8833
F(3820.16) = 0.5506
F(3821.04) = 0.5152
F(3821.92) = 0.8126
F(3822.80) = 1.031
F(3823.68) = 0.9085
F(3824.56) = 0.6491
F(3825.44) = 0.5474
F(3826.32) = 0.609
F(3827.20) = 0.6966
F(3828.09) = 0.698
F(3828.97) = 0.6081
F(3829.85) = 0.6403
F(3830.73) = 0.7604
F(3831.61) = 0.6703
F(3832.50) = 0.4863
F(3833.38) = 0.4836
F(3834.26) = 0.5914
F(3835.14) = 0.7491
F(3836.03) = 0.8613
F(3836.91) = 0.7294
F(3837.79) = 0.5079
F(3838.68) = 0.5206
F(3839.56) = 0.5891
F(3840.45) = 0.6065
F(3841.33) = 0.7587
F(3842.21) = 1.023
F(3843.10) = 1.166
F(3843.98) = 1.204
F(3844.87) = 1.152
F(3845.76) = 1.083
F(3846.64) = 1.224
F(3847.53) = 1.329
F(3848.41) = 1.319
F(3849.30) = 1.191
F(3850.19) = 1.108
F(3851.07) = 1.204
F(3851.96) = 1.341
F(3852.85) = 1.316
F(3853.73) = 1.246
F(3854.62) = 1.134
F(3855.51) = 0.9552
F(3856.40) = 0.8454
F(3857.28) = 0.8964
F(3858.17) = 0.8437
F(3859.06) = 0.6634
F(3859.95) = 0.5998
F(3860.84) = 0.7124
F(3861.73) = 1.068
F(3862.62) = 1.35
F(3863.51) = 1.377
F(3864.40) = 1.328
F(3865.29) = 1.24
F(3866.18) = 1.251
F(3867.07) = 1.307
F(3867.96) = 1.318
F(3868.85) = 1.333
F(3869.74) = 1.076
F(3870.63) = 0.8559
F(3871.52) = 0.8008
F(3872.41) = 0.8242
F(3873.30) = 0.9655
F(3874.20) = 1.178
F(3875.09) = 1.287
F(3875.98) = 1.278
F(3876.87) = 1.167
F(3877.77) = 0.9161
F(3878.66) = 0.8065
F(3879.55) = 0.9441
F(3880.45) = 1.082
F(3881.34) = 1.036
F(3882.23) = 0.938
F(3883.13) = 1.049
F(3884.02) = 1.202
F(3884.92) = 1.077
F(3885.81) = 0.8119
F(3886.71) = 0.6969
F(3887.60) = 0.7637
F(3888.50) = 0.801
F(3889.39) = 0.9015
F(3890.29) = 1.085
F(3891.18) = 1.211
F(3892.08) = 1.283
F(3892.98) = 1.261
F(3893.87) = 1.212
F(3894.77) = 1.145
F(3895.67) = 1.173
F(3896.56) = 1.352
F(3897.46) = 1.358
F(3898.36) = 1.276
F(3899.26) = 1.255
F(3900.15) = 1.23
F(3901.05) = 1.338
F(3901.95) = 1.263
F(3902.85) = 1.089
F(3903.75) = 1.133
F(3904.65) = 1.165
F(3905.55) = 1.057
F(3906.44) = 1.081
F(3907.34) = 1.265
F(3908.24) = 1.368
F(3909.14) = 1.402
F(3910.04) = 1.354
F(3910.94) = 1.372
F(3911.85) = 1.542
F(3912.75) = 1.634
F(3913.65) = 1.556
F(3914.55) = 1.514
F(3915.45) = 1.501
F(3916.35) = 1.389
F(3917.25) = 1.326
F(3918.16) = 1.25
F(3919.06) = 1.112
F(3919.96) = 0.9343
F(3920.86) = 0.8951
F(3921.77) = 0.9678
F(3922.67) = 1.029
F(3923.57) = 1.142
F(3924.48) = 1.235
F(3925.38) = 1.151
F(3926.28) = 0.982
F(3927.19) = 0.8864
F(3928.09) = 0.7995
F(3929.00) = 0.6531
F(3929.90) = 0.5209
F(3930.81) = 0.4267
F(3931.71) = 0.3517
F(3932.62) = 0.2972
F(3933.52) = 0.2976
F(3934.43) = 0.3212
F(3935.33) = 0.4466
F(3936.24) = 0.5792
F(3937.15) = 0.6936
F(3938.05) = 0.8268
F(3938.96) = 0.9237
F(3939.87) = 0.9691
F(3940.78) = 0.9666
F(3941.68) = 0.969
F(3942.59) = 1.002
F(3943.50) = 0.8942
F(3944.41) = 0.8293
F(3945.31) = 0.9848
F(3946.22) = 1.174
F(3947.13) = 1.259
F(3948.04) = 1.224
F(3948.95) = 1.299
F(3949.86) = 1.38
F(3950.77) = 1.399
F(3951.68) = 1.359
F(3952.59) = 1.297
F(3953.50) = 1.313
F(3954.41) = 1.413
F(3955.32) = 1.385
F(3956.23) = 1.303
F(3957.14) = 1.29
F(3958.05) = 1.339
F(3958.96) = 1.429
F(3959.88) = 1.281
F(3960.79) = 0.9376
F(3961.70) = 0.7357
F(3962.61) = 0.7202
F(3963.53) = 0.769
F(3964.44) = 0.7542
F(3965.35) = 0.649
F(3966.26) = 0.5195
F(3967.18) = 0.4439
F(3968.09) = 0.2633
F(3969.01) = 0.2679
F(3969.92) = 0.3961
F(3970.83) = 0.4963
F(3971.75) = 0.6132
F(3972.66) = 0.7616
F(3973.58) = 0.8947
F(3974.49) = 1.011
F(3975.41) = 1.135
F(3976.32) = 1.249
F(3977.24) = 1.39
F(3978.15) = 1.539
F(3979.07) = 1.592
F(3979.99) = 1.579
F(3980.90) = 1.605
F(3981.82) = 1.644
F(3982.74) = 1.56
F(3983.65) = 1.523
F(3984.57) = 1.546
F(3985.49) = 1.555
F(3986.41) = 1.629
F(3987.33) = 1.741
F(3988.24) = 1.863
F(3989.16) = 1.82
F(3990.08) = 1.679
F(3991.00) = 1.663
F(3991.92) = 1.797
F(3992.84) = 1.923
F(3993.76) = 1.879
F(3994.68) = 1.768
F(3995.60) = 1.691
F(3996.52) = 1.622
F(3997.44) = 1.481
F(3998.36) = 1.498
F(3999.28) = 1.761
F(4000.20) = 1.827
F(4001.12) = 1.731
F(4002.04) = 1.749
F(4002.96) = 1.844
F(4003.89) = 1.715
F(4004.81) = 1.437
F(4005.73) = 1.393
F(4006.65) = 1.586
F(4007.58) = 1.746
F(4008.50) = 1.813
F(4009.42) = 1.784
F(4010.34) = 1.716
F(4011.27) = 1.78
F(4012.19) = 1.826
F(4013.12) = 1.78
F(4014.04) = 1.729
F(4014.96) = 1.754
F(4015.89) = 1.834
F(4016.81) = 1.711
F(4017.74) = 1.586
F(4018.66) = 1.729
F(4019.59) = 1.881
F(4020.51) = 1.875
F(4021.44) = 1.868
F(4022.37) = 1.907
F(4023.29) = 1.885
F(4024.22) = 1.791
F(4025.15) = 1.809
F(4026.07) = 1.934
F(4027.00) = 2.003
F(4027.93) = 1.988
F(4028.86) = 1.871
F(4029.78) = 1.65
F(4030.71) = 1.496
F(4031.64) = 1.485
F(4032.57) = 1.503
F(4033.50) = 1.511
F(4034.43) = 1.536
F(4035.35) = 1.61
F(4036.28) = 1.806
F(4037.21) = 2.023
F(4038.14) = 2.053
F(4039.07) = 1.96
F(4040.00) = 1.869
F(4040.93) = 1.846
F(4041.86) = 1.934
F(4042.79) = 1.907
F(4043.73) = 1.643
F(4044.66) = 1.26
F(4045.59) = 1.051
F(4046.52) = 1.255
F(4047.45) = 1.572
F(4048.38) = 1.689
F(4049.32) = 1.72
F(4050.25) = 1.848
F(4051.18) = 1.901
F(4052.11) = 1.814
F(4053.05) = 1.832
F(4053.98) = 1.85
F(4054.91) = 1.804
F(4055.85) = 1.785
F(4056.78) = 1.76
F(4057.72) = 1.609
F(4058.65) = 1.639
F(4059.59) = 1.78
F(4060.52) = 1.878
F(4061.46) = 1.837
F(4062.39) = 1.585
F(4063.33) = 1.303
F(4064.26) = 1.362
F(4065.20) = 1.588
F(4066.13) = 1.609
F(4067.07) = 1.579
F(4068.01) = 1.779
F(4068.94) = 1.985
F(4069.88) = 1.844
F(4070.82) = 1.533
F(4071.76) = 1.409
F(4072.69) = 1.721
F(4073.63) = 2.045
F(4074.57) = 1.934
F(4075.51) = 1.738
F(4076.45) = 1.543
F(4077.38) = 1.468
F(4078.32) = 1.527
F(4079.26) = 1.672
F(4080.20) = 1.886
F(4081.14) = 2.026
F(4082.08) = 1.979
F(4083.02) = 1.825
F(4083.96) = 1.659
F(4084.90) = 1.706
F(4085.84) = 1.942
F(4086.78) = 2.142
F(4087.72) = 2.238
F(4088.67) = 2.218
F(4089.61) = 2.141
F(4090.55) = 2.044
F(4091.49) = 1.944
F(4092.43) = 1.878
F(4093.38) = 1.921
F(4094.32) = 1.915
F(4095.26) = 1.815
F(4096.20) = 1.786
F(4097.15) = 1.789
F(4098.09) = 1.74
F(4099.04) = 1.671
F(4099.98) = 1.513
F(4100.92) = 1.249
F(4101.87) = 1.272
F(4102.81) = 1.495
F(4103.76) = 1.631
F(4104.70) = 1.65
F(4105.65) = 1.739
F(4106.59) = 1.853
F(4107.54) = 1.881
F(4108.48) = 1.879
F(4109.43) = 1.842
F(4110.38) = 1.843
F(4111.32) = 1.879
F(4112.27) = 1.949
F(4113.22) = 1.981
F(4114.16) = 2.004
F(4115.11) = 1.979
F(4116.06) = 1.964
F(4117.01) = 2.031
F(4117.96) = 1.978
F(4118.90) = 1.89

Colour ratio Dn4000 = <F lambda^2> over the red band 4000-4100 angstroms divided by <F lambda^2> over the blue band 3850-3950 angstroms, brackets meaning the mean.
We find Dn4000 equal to 1.79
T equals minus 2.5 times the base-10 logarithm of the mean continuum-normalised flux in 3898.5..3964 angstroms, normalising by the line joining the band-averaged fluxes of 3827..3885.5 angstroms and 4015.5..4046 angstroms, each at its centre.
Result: 0.21 mag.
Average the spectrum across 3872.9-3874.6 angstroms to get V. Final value 1.07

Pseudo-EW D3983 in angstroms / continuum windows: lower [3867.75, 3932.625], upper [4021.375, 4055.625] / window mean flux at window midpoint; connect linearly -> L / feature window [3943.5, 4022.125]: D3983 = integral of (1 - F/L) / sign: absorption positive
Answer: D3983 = 5.3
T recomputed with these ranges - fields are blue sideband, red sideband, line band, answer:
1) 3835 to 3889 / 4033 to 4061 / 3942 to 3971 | 0.34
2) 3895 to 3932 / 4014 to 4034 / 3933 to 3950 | 0.43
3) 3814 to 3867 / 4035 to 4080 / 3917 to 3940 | 0.46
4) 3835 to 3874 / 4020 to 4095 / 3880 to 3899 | 0.07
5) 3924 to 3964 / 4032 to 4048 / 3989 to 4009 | -0.24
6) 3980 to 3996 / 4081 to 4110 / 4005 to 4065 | 0.01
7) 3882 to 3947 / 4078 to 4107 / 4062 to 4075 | 0.03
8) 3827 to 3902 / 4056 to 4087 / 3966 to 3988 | 0.23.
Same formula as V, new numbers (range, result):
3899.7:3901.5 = 1.29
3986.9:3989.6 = 1.81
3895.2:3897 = 1.26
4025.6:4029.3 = 1.95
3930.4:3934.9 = 0.339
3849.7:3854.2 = 1.24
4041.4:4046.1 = 1.55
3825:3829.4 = 0.631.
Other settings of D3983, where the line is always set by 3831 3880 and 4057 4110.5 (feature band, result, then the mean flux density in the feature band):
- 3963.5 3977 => 6.8 angstroms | 0.691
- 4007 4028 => -3.8 angstroms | 1.81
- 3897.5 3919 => -2.7 angstroms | 1.32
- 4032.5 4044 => -1.4 angstroms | 1.8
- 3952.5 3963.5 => 1.2 angstroms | 1.18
